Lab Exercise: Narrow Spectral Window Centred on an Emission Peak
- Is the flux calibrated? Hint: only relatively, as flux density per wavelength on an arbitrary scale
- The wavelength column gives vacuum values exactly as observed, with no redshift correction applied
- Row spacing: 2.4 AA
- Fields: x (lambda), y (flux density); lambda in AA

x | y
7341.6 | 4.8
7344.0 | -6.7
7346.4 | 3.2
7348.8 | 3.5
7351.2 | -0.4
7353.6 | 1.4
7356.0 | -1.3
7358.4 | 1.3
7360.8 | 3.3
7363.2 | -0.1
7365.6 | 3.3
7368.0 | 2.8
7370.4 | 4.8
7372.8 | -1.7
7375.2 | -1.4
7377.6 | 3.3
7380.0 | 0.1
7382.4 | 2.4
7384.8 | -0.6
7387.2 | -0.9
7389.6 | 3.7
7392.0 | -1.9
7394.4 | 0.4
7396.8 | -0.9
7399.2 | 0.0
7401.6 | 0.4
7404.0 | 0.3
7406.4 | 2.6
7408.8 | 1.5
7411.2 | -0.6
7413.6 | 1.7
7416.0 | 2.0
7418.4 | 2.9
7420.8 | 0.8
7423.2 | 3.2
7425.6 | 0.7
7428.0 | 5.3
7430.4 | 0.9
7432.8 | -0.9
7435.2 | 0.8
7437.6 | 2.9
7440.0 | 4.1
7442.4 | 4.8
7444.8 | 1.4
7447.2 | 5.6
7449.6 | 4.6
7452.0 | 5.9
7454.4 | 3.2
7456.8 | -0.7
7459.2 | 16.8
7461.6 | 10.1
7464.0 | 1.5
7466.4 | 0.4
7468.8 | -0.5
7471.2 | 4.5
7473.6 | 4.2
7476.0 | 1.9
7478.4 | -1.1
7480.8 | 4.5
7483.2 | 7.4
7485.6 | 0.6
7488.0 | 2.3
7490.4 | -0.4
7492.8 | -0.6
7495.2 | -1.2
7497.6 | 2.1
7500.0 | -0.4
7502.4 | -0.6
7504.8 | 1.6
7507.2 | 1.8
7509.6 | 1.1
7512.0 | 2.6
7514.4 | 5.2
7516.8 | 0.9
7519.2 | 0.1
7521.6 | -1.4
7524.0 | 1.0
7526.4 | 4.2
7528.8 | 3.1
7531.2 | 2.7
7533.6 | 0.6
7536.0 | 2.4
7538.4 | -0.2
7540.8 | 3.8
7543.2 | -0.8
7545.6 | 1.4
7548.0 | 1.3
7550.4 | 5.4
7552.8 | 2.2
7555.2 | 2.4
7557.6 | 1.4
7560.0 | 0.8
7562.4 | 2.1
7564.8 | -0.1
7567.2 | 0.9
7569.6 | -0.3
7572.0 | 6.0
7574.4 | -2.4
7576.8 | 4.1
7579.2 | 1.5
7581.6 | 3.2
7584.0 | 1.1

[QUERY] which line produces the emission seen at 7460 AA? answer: H-alpha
